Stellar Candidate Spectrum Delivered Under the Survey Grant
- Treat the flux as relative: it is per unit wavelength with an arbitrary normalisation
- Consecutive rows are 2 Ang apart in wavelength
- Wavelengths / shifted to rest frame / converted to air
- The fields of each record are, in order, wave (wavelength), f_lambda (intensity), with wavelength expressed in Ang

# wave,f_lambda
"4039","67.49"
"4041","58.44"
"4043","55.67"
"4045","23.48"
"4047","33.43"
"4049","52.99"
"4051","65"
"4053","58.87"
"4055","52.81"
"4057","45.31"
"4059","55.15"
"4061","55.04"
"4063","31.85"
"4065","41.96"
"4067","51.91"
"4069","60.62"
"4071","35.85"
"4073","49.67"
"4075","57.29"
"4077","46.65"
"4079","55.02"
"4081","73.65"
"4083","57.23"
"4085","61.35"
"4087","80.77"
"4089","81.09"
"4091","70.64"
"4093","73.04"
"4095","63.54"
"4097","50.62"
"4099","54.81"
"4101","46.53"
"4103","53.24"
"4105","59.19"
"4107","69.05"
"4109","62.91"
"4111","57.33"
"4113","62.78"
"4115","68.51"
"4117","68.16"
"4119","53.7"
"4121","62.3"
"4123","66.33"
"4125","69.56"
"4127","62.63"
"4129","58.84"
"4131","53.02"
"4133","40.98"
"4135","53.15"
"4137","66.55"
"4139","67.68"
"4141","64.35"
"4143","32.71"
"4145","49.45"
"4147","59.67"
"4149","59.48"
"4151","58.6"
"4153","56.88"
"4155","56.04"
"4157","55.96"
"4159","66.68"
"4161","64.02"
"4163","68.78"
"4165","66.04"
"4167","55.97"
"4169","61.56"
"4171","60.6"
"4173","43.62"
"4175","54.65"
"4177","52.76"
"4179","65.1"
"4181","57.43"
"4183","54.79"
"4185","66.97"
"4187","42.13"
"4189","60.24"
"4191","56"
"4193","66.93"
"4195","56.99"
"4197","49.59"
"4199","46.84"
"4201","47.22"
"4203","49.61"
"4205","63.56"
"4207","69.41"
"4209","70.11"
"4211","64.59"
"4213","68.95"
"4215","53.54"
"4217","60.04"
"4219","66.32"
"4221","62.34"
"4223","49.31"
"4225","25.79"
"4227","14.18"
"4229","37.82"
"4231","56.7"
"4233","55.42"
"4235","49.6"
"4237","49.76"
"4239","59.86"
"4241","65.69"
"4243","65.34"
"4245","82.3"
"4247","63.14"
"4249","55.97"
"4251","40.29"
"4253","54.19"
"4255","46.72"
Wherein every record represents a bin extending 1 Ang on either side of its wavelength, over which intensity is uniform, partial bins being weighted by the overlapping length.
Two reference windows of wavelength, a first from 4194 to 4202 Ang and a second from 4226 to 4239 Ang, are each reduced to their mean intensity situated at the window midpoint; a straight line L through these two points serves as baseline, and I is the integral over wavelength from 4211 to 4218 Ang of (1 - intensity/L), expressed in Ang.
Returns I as -2.0 Ang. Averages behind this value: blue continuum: 50.2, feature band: 61.4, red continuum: 45.1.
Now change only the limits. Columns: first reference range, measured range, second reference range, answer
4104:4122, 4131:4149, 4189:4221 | 2.09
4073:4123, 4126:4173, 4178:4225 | 1.54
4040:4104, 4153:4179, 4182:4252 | -1.74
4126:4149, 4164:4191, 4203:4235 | -1.04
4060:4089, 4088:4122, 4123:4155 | -3.71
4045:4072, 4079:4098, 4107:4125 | -3.77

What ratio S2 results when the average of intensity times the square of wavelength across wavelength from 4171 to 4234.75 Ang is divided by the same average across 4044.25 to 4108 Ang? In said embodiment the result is 1.0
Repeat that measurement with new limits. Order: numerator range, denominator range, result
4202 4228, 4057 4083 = 1.15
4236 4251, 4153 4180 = 1.08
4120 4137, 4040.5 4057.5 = 1.24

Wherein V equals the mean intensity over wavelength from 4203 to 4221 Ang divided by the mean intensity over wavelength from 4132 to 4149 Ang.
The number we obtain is 1.16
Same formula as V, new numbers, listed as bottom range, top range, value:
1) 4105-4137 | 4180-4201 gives 0.91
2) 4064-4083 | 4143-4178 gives 1.09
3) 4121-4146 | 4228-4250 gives 1.02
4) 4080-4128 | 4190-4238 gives 0.84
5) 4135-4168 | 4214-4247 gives 0.91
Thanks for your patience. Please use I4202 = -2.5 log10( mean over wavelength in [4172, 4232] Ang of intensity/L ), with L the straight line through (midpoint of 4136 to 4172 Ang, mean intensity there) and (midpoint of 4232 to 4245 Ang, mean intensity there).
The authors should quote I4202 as 0.10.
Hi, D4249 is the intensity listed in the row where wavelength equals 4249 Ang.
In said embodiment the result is 55.97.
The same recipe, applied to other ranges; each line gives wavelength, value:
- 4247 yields 63.14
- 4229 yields 37.82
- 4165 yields 66.04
